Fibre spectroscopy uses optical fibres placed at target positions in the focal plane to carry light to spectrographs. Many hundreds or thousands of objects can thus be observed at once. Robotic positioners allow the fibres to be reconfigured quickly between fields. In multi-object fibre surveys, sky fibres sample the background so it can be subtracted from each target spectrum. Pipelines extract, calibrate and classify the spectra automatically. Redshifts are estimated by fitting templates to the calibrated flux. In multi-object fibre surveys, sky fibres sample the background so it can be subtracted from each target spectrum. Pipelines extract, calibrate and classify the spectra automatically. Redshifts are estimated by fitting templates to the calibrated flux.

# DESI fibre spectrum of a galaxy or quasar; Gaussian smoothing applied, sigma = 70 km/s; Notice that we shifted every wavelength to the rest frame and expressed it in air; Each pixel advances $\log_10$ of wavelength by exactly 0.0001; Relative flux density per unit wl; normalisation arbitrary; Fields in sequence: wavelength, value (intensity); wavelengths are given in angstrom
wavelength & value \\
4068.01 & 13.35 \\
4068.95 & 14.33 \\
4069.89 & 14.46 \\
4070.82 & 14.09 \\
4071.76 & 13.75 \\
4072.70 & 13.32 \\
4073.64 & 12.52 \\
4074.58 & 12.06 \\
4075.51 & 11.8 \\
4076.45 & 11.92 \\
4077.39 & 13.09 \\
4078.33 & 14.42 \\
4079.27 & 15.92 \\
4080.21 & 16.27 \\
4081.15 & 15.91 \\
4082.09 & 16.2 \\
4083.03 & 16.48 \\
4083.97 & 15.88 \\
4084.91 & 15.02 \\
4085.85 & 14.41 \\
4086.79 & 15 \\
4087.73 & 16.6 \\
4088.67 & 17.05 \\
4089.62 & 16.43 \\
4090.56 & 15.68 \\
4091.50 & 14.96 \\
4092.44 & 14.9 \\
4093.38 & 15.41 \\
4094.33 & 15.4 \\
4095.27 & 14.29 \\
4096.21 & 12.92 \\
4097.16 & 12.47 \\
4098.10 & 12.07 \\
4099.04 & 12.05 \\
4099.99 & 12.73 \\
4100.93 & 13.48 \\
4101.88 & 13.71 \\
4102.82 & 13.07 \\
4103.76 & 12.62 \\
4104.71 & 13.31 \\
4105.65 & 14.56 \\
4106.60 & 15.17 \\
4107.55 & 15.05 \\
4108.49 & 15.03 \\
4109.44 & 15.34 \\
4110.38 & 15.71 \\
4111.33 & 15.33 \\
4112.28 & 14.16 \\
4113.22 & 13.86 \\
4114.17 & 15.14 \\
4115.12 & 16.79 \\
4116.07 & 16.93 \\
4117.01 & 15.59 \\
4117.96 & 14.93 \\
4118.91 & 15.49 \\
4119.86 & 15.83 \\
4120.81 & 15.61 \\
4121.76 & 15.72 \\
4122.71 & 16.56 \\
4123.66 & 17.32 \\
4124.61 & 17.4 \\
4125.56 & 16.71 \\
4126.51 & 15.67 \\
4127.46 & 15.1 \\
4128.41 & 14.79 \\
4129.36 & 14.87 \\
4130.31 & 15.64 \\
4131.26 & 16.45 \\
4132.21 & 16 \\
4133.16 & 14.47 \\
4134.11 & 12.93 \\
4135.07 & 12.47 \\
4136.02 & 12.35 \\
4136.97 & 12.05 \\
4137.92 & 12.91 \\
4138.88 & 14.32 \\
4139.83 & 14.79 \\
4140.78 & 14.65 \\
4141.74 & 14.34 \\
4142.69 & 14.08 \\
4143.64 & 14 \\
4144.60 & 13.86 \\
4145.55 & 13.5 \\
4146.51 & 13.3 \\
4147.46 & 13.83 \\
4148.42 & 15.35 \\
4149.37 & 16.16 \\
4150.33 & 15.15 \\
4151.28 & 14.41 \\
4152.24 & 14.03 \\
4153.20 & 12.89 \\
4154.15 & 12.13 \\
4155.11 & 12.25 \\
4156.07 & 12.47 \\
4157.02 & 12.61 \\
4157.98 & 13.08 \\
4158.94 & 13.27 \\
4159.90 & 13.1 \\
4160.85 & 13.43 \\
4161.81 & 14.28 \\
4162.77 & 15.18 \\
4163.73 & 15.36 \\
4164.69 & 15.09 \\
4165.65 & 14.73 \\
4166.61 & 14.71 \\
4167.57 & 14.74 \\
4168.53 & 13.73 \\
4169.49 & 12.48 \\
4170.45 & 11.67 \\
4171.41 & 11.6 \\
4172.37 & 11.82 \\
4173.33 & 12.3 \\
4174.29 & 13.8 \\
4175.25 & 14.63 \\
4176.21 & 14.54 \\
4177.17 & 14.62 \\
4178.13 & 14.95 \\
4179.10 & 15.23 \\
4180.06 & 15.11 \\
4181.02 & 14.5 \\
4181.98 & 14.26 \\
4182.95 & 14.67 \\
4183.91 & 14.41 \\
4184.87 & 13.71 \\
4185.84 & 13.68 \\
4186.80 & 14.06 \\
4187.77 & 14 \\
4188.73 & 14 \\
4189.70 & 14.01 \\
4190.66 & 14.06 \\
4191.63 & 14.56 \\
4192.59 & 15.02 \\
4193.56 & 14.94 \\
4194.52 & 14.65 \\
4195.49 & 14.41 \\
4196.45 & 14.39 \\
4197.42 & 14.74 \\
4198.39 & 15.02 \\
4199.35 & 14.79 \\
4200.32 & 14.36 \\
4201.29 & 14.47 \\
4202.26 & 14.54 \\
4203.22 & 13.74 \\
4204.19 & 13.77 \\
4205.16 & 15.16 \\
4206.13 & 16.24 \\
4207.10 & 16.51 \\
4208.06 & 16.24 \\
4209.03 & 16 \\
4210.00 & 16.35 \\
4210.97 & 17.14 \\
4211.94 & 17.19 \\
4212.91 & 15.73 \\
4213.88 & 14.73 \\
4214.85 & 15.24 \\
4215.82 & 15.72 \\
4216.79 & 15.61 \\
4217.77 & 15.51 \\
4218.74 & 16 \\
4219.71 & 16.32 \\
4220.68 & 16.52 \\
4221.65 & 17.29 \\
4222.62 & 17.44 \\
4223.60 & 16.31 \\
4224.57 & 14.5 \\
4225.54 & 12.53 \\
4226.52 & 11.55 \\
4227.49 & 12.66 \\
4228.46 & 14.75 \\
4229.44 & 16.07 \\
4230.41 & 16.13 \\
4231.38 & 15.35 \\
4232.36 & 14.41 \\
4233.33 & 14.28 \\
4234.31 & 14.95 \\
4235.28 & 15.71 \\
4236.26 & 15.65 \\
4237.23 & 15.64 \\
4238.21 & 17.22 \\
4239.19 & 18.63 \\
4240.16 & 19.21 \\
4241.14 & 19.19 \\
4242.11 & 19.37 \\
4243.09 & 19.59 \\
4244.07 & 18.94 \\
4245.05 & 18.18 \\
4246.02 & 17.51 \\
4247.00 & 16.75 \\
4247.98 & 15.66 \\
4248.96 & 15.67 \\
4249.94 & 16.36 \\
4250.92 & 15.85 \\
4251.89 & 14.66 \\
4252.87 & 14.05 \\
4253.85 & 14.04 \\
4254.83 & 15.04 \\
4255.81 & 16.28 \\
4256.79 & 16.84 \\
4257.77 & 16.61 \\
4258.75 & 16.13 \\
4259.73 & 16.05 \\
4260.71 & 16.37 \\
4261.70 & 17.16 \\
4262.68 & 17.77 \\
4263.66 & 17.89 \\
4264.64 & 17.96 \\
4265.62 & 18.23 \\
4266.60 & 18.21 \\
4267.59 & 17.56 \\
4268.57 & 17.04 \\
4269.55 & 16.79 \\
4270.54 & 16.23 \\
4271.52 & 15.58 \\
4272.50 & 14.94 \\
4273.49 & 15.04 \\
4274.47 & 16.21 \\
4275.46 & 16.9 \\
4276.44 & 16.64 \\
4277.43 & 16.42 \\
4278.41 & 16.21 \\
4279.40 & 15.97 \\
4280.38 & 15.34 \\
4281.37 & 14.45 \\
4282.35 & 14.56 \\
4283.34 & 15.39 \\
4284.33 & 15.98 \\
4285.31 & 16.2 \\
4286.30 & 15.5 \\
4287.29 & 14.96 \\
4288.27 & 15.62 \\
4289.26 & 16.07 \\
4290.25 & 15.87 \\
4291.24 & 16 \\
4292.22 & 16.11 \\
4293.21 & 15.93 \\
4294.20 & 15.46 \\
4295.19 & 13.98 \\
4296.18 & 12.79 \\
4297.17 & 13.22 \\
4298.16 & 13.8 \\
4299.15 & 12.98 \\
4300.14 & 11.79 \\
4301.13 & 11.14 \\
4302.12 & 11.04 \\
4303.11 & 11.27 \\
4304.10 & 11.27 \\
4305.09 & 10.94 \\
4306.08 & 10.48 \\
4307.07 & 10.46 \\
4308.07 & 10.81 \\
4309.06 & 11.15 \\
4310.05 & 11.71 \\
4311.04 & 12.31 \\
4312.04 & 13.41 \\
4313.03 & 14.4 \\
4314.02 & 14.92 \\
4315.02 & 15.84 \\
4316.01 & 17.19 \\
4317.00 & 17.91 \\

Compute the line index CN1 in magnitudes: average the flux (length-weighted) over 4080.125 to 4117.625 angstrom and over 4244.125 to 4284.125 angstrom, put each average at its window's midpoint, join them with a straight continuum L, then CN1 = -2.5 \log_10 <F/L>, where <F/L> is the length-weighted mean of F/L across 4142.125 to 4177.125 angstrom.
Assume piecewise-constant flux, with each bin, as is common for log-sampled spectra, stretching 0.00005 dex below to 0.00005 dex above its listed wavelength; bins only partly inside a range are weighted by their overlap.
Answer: 0.122 mag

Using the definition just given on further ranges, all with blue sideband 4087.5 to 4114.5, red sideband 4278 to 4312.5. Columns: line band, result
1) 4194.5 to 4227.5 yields -0.09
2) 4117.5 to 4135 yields -0.09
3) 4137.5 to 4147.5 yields 0.02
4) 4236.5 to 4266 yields -0.22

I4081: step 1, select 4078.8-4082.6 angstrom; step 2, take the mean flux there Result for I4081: 16.1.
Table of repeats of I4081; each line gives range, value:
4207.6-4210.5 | 16.2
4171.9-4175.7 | 13.1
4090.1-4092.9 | 15.2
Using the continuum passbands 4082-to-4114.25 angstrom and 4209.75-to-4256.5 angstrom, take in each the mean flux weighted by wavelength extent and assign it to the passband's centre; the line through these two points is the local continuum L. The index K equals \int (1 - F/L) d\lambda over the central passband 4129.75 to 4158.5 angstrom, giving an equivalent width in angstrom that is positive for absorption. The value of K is 2.3 angstrom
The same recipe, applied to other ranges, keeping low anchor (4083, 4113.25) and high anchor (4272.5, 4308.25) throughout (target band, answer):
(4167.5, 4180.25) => 0.7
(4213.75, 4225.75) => -1.2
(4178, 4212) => -1.0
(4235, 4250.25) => -3.3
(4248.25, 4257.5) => -0.7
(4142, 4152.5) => 0.1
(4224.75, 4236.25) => -0.1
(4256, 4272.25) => -3.0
